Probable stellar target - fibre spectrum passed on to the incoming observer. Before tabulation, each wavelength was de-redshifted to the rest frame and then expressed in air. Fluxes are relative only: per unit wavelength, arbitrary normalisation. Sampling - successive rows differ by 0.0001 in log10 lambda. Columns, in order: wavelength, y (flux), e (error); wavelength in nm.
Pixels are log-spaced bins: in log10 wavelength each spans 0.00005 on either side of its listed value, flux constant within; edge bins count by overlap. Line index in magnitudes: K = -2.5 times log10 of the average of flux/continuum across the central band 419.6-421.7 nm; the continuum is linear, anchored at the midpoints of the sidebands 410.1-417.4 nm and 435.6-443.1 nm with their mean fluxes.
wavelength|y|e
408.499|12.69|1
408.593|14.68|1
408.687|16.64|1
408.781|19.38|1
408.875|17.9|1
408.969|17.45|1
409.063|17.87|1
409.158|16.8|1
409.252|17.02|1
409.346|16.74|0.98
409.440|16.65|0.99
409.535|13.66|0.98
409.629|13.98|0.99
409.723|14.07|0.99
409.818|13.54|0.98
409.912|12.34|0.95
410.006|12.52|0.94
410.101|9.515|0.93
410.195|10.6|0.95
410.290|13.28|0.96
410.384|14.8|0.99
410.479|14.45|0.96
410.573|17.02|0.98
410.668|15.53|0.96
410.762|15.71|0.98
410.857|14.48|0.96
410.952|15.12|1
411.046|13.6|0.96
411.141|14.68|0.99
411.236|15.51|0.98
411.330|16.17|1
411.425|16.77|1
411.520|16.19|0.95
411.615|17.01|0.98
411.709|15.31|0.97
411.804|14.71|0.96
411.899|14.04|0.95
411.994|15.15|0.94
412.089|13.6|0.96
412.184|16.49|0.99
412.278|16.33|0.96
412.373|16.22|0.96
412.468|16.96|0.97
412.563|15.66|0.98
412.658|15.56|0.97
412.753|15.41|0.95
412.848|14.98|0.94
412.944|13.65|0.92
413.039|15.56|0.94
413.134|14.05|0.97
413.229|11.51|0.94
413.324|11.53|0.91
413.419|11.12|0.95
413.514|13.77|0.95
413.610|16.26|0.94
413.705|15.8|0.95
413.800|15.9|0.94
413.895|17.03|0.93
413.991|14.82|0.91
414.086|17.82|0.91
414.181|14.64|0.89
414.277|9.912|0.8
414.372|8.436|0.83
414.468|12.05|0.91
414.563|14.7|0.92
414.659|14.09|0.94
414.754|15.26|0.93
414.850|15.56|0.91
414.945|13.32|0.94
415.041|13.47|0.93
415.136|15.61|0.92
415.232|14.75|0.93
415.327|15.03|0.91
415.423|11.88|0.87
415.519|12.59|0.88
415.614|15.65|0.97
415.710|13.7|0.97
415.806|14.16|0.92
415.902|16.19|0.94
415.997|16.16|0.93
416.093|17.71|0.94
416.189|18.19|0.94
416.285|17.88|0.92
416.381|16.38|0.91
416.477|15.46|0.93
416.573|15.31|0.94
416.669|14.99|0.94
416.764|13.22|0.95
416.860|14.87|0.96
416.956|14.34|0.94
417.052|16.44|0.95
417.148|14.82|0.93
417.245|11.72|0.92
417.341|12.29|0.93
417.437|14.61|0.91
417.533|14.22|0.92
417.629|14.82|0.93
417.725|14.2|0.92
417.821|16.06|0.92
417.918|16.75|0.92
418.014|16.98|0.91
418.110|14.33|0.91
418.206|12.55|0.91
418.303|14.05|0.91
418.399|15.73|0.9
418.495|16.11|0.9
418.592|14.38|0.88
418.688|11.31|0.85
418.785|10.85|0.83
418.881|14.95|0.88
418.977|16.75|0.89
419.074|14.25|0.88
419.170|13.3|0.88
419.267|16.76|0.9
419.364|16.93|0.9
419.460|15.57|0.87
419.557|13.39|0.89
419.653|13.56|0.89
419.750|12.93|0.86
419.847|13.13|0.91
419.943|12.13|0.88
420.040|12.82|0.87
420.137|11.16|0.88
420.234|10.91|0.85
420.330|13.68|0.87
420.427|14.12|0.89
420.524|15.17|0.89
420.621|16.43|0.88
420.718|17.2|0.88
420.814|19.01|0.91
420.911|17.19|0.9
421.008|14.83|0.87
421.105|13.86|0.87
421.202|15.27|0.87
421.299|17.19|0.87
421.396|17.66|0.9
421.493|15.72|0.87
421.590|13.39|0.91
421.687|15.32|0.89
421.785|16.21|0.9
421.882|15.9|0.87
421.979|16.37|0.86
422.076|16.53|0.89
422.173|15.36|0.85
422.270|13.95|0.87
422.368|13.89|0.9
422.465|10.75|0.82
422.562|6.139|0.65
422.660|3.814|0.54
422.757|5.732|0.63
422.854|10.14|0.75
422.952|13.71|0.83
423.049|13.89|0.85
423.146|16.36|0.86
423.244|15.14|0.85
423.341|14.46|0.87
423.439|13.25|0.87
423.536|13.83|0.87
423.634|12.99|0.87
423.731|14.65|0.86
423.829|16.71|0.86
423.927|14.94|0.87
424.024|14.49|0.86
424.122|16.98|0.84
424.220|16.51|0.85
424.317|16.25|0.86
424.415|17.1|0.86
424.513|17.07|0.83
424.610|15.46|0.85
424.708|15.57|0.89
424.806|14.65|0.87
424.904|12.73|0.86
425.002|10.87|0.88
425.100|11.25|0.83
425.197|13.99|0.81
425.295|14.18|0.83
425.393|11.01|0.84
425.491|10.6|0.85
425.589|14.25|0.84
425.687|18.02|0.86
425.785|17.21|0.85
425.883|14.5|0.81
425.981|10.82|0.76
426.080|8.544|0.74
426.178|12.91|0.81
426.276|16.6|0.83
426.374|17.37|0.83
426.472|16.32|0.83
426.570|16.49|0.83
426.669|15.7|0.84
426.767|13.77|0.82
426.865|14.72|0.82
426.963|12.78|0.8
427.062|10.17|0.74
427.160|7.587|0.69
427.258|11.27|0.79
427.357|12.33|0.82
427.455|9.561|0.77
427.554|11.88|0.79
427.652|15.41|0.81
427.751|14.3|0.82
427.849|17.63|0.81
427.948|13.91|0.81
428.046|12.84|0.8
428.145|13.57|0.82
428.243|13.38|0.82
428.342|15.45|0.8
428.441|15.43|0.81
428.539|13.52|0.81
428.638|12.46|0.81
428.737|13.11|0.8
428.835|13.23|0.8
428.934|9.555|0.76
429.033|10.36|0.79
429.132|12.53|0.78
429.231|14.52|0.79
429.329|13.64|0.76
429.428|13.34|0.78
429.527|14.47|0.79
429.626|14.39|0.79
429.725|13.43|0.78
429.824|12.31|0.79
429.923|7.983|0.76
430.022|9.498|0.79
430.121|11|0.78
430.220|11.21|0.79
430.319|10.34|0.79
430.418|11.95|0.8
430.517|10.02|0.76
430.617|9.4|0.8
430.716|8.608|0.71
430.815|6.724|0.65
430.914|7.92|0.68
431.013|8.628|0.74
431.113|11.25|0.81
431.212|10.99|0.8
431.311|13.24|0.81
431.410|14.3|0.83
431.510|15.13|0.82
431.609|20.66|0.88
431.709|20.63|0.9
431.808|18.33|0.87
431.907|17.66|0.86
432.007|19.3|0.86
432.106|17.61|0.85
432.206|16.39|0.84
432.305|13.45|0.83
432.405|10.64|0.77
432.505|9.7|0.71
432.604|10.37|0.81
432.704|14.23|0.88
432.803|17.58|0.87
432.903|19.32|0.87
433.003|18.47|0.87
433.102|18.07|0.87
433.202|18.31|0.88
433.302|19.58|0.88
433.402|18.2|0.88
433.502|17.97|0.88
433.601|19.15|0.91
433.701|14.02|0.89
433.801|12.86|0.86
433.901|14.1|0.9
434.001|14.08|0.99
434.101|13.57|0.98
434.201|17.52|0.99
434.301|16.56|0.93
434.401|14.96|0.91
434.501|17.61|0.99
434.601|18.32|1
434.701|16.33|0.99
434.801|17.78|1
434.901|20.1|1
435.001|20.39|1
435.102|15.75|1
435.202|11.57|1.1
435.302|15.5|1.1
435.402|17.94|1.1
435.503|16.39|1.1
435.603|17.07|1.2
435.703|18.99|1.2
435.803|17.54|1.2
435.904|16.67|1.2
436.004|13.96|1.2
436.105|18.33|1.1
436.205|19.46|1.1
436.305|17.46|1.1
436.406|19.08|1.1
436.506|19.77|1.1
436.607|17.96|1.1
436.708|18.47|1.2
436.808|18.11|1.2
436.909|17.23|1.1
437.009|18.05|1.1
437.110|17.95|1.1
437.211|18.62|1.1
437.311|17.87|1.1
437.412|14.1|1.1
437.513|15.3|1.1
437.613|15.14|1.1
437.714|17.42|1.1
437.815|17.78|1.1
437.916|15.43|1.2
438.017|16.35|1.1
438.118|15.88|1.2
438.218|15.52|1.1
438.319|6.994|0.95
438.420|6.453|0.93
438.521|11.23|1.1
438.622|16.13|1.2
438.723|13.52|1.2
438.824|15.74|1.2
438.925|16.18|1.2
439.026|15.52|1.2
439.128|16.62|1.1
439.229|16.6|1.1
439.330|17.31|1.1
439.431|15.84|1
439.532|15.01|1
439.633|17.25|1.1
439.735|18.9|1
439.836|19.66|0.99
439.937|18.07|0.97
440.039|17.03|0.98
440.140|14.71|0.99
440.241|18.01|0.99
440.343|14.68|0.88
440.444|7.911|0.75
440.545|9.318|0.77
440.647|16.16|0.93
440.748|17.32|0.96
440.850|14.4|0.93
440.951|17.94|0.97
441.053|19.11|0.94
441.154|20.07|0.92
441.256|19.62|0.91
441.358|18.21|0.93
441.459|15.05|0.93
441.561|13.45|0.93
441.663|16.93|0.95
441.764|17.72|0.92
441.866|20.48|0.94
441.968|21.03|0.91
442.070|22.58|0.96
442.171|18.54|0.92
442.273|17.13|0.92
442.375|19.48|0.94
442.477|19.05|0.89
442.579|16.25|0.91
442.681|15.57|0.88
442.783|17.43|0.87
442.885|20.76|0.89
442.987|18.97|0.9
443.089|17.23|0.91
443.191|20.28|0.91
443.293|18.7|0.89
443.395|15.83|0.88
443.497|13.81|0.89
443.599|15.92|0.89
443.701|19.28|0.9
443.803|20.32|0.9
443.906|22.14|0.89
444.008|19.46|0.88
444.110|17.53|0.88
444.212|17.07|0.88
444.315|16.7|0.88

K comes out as 0.044 mag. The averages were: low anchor 14.7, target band 14.7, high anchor 16.7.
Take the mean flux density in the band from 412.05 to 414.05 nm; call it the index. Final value 14.9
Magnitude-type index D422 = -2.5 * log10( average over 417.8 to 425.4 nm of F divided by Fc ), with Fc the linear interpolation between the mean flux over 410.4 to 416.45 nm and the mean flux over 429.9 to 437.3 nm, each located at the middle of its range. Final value 0.06 mag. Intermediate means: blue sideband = 14.9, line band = 14.3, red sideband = 15.5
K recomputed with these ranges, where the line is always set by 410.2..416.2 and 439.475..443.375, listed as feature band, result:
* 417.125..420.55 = 0.09 mag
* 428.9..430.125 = 0.32 mag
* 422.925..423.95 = 0.08 mag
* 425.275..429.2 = 0.20 mag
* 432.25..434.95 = 0.04 mag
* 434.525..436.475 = -0.03 mag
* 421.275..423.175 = 0.17 mag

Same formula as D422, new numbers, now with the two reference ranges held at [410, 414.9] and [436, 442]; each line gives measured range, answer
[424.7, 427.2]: 0.145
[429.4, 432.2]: 0.219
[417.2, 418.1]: 0.021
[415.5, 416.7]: -0.070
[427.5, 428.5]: 0.092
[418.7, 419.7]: 0.038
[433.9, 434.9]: -0.022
